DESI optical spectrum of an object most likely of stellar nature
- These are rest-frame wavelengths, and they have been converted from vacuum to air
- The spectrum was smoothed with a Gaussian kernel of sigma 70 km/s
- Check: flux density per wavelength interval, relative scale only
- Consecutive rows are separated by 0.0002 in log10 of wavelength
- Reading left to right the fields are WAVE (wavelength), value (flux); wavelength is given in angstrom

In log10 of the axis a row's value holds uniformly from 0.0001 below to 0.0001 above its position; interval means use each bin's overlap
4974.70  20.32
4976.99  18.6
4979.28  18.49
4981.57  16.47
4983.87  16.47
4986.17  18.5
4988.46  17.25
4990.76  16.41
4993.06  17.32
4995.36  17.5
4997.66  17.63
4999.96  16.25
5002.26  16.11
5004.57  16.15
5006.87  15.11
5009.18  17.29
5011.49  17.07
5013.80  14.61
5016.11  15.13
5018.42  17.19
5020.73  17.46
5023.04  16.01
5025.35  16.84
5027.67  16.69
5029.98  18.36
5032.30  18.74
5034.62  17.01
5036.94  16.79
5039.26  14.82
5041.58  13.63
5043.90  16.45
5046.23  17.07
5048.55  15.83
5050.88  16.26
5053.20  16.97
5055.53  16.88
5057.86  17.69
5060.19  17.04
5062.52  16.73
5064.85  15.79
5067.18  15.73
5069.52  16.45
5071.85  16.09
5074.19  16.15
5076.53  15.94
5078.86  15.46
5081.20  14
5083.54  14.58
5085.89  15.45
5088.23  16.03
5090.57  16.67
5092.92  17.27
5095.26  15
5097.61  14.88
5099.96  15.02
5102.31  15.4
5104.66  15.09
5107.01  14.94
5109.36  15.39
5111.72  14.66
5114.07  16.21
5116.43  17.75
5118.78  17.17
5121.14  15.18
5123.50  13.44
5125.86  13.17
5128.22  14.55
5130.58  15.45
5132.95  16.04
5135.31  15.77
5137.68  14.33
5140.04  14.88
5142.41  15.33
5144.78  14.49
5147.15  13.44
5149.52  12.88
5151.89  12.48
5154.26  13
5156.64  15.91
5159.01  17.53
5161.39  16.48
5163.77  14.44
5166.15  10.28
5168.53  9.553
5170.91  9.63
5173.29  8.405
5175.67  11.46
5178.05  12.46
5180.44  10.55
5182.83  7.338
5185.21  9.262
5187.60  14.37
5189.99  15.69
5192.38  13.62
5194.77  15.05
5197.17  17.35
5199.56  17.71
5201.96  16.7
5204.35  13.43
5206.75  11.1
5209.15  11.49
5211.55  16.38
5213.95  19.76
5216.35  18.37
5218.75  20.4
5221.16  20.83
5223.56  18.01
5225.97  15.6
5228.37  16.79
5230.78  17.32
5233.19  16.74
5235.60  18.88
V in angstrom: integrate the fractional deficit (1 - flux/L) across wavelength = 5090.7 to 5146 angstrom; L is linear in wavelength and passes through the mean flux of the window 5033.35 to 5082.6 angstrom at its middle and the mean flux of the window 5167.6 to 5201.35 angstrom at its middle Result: -3.7 angstrom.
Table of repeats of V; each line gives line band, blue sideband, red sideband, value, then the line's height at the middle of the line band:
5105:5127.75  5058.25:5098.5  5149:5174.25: -1.3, 14.5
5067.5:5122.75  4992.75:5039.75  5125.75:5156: -1.7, 15.2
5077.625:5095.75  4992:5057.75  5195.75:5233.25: 1.1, 16.6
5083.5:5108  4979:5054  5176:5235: 0.8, 16.1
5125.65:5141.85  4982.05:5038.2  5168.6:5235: 0.4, 15.4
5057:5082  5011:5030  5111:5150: -0.4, 15.8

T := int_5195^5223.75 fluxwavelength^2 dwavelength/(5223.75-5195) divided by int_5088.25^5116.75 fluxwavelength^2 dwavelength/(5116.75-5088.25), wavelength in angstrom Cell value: 1.11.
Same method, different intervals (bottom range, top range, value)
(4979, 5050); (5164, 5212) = 0.81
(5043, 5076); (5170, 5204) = 0.82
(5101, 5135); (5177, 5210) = 0.89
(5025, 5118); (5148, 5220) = 0.90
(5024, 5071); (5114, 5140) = 0.95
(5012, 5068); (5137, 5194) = 0.82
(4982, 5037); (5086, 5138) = 0.96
